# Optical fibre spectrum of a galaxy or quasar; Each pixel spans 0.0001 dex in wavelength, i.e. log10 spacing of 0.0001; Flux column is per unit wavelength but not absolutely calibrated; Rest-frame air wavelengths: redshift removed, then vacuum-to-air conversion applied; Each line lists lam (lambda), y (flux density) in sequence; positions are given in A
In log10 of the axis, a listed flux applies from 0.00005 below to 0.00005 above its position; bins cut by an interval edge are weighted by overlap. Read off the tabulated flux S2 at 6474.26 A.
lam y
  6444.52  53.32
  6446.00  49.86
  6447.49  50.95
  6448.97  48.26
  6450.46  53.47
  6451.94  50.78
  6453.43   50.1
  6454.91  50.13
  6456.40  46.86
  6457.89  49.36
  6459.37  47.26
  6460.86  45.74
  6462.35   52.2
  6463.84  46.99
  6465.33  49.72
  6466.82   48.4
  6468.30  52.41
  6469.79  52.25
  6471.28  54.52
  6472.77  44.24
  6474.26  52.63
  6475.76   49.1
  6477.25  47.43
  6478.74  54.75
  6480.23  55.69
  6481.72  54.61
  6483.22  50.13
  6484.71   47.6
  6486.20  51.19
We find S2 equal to 52.63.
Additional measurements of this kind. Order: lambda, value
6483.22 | 50.13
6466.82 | 48.4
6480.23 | 55.69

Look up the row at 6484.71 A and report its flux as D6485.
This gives 47.6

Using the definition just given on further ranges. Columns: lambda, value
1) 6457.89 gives 49.36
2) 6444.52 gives 53.32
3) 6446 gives 49.86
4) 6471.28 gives 54.52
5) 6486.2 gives 51.19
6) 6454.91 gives 50.13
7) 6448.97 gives 48.26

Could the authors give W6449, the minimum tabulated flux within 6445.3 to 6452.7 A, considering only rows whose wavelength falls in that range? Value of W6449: 48.26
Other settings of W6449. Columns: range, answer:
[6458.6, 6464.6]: 45.74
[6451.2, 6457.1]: 46.86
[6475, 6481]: 47.43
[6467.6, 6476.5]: 44.24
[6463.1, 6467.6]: 46.99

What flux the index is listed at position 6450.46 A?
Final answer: 53.47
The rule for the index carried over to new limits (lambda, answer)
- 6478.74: 54.75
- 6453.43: 50.1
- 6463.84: 46.99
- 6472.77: 44.24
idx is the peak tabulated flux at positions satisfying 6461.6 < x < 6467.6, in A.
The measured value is 52.2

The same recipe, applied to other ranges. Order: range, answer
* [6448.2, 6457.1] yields 53.47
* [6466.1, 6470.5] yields 52.41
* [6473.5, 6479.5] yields 54.75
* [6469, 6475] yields 54.52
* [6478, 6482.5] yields 55.69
